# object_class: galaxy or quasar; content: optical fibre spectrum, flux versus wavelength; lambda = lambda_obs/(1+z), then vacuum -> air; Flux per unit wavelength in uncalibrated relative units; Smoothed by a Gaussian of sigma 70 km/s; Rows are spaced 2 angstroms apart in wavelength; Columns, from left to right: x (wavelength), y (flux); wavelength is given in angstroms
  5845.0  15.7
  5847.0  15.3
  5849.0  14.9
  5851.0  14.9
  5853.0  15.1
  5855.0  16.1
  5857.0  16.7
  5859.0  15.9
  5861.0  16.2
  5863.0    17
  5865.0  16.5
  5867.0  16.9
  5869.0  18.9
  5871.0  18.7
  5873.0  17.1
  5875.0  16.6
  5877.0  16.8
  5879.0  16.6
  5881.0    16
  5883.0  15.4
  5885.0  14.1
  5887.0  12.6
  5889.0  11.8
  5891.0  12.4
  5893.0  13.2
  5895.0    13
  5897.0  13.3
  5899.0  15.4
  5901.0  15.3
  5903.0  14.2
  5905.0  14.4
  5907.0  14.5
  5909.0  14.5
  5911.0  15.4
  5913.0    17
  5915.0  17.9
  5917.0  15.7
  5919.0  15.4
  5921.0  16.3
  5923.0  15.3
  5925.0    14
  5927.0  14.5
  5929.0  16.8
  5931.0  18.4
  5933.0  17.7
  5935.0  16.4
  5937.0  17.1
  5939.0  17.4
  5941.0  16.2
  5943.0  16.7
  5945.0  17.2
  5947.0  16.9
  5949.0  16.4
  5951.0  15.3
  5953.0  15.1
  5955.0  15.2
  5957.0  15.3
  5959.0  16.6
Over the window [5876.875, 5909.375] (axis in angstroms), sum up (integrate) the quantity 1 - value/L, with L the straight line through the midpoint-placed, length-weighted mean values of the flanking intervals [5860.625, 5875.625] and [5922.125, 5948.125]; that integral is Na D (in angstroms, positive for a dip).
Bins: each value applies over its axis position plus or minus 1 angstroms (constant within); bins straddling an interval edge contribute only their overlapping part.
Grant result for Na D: 5.3 angstroms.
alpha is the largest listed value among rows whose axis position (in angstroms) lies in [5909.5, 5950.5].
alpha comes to 18.4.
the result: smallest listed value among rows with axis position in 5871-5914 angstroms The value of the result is 11.8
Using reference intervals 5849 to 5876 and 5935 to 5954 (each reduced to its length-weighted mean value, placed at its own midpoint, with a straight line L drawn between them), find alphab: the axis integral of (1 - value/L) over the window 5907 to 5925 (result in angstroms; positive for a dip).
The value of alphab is 0.84 angstroms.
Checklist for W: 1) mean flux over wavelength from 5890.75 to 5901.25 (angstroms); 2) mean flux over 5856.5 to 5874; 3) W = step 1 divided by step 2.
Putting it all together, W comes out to 0.80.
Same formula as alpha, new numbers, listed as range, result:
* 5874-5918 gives 17.9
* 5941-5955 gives 17.2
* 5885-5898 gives 14.1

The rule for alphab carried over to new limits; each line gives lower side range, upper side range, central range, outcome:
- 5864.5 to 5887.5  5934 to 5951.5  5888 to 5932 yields 4.3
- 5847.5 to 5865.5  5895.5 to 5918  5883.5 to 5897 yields 2.1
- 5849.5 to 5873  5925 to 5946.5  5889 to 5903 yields 2.5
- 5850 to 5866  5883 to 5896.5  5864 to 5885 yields -3.4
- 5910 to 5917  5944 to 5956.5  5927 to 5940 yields -0.6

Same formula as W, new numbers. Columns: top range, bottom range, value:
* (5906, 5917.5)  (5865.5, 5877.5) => 0.91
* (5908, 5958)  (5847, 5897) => 1.04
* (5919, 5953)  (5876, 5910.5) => 1.14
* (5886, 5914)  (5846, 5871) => 0.86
